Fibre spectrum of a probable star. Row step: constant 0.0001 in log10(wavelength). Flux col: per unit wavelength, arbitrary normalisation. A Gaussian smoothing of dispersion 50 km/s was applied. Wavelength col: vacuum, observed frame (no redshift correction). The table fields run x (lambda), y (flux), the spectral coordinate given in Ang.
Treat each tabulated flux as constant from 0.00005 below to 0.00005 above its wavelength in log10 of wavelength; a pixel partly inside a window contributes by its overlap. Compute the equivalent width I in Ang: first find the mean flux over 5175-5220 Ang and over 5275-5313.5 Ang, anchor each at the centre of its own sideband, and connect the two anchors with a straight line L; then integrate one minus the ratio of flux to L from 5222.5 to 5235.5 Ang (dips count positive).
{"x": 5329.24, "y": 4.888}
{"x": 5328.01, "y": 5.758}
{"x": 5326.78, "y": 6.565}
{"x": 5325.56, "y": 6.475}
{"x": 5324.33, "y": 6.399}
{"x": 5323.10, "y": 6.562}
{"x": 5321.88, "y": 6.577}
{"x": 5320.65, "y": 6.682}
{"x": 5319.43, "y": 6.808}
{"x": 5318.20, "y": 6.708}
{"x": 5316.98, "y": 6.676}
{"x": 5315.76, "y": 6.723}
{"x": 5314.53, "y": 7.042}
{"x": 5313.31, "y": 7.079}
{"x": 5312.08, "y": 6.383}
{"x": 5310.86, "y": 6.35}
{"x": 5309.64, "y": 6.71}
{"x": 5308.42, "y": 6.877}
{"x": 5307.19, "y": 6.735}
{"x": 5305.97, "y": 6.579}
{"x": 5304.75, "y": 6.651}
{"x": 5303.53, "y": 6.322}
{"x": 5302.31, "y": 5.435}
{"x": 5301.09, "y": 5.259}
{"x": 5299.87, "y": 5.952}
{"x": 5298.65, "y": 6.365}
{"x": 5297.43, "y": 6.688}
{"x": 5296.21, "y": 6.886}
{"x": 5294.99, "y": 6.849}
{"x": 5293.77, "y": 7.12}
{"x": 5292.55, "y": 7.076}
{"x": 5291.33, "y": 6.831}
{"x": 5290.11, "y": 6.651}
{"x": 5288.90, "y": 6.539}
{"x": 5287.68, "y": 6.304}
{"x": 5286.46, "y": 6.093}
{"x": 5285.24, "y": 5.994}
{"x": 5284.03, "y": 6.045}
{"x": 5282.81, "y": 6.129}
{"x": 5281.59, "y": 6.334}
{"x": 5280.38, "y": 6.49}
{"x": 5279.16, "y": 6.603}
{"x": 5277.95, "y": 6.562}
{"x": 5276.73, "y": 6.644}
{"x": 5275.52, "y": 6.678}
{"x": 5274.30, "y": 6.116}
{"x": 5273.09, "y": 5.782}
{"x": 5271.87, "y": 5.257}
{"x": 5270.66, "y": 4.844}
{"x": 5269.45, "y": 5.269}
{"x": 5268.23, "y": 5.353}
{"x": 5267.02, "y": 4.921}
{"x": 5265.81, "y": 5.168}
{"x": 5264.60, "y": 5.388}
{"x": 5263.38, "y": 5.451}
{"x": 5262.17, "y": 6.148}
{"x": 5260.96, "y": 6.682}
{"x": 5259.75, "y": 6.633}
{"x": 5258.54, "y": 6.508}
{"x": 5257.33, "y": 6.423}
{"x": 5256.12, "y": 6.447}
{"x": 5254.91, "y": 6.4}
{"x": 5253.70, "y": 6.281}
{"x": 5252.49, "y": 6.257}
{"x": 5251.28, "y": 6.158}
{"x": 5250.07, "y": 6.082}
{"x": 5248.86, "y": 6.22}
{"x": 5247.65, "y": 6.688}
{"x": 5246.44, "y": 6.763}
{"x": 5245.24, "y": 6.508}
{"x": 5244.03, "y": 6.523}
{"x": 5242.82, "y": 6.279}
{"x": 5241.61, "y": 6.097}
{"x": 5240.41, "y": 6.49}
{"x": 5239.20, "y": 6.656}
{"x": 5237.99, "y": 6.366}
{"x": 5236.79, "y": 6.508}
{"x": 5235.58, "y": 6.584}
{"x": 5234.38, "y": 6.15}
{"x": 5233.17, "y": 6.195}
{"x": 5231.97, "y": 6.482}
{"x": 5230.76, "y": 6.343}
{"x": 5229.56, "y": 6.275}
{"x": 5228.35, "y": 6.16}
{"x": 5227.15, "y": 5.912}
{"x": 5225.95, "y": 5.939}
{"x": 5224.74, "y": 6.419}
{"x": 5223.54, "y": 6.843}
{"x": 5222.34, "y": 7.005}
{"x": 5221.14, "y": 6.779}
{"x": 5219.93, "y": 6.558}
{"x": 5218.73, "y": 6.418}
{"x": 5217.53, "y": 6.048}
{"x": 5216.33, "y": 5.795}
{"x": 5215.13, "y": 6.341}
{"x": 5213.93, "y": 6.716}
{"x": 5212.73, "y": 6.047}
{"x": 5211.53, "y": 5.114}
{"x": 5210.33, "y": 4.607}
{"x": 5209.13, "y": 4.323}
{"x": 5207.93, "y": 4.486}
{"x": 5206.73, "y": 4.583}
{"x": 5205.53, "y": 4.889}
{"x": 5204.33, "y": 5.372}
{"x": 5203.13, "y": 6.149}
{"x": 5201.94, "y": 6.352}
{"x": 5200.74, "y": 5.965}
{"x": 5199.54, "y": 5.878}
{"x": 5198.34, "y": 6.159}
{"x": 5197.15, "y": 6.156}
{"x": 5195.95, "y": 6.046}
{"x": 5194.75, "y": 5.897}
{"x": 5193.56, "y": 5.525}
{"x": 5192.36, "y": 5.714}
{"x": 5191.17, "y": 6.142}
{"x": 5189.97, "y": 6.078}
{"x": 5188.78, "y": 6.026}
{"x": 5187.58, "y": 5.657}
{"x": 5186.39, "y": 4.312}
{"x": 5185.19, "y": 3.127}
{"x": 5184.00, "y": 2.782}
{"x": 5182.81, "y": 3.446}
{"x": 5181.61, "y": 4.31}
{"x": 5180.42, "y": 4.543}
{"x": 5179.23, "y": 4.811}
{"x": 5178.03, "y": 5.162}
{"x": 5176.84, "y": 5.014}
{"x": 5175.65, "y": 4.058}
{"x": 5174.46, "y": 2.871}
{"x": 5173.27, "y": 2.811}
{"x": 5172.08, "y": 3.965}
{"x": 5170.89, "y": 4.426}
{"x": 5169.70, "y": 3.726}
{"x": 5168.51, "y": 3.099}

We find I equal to -1.4 Ang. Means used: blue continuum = 5.32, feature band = 6.31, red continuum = 6.47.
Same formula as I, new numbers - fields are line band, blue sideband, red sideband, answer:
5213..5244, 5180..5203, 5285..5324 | -3.64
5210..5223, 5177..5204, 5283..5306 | -1.41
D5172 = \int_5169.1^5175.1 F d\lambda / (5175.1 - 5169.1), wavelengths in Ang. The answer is 3.57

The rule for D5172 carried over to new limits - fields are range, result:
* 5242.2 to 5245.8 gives 6.42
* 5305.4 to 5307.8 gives 6.66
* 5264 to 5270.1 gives 5.22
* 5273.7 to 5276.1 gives 6.38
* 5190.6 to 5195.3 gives 5.83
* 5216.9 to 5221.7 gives 6.44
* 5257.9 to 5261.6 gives 6.61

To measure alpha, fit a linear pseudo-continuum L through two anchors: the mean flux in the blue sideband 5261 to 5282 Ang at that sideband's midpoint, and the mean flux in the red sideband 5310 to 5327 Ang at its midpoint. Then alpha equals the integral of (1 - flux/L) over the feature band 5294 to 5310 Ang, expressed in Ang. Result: -0.1 Ang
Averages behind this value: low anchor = 5.84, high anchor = 6.65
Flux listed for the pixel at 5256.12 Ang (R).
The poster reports 6.447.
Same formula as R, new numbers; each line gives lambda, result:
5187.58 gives 5.657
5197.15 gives 6.156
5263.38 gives 5.451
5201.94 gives 6.352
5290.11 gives 6.651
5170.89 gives 4.426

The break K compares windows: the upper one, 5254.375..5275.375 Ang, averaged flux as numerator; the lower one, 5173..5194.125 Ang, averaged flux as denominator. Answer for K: 1.27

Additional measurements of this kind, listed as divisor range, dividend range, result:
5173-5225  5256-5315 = 1.17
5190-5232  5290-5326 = 1.11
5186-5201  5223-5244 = 1.09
